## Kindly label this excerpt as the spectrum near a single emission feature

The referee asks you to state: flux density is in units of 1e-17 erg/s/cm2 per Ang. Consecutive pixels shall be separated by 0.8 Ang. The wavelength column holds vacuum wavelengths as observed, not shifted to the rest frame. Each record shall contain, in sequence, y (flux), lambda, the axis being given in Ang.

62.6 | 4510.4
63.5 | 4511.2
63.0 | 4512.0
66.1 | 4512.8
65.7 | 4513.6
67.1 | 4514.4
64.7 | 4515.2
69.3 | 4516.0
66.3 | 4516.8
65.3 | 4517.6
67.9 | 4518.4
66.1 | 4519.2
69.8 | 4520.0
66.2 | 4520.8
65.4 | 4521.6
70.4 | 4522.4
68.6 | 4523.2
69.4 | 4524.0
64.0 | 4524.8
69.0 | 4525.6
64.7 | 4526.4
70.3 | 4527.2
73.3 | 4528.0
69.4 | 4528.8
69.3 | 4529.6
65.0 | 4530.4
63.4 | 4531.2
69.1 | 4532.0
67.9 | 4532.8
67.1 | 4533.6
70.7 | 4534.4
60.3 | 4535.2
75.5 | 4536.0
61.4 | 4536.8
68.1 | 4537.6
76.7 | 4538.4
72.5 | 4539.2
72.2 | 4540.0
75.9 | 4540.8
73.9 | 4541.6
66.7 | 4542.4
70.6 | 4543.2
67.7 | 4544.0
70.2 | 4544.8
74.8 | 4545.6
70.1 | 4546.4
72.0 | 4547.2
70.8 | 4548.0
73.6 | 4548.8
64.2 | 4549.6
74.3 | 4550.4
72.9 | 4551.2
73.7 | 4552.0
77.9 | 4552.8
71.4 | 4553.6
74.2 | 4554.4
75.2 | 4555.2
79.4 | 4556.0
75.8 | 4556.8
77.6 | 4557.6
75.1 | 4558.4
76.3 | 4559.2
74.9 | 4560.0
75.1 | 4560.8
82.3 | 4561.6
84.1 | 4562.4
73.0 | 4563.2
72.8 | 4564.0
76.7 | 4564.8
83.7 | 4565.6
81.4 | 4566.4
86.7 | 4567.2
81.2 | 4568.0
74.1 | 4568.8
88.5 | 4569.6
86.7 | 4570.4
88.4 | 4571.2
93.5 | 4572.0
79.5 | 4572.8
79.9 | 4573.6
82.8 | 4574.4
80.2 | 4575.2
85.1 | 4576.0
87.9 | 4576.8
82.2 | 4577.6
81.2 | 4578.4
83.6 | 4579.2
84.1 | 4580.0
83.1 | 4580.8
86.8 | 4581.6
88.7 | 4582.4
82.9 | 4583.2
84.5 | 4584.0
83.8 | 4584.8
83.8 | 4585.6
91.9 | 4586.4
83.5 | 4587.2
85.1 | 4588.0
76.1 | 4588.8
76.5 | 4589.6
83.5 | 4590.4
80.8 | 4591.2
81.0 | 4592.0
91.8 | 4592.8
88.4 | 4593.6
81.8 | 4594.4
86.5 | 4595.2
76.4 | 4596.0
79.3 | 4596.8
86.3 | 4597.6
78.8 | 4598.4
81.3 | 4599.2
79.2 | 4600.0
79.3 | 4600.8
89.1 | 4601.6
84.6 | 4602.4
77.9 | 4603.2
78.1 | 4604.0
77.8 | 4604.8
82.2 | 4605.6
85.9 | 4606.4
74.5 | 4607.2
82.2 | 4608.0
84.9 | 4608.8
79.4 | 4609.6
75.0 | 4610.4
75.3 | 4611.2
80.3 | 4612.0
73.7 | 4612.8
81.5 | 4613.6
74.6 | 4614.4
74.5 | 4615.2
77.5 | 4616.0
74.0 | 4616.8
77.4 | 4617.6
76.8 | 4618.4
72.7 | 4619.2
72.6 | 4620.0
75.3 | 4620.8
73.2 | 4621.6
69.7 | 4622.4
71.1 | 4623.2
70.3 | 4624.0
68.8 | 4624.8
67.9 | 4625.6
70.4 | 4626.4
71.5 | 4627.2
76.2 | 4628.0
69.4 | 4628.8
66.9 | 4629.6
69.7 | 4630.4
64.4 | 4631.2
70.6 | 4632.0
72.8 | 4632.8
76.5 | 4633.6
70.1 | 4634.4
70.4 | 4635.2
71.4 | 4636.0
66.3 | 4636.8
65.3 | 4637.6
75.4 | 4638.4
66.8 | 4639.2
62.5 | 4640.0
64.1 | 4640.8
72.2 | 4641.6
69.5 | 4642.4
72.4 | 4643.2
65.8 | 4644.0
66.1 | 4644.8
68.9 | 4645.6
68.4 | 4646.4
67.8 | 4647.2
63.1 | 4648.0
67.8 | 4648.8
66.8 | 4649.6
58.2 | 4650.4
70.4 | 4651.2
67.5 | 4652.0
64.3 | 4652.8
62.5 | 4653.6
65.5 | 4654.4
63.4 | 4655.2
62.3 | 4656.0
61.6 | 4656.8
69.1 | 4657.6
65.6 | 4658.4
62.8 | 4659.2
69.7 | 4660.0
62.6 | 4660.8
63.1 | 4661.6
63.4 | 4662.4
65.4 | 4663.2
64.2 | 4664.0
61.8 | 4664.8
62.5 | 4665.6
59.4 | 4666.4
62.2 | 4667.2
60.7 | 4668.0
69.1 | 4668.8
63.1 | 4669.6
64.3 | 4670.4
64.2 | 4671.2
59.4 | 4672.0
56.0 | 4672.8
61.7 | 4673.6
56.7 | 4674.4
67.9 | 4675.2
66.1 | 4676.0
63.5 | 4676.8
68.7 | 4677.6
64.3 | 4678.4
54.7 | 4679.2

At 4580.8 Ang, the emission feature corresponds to Mg II 2798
